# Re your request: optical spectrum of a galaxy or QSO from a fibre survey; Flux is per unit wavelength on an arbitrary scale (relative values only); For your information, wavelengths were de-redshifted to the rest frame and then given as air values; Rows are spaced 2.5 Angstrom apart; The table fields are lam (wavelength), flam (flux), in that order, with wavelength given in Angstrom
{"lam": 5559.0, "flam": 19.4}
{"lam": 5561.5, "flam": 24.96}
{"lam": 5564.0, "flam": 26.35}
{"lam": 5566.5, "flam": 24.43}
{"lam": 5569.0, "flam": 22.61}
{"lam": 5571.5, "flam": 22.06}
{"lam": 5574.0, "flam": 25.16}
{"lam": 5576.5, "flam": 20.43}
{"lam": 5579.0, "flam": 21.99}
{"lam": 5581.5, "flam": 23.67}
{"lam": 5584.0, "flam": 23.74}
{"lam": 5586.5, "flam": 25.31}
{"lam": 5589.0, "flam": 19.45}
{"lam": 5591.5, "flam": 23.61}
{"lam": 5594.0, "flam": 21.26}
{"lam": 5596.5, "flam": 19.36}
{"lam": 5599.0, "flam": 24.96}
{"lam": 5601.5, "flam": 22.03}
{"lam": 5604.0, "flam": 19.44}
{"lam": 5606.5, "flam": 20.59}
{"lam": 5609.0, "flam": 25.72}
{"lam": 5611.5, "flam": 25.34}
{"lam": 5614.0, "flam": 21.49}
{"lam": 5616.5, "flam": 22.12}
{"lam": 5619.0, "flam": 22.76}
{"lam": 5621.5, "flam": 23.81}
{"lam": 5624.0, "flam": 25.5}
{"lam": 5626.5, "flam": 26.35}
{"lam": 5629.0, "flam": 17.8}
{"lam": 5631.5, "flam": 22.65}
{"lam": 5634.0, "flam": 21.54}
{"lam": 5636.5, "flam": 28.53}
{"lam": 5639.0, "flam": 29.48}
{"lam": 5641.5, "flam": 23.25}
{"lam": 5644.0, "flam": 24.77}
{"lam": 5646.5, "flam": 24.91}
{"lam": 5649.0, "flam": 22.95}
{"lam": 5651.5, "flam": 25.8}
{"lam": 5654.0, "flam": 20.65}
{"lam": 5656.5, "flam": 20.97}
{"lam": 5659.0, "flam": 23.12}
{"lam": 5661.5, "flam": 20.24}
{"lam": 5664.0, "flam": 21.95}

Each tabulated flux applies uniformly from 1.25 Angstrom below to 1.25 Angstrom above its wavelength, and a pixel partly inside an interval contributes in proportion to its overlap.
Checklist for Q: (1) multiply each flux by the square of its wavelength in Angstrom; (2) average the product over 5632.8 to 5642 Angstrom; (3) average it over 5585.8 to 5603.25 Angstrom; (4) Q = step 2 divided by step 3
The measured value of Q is 1.19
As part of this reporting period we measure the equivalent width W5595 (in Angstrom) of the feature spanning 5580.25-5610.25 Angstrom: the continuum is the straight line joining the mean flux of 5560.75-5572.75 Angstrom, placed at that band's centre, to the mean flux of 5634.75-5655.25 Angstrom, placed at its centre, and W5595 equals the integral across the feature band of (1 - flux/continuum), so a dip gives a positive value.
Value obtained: 2.4 Angstrom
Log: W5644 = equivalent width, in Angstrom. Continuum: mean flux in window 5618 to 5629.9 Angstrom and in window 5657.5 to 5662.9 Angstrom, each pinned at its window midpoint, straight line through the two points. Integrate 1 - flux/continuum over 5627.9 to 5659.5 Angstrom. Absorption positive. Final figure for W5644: -1.6 Angstrom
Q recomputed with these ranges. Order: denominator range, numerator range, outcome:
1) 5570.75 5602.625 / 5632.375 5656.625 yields 1.11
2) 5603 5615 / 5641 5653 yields 1.09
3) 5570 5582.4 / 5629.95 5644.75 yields 1.12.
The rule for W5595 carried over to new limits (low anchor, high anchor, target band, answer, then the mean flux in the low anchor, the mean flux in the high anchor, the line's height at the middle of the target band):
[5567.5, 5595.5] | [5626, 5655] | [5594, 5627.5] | 0.6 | 22.6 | 24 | 23.3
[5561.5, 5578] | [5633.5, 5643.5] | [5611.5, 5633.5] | 2.1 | 23.6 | 25.9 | 25.4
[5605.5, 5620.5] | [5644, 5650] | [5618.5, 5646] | -0.7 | 23.1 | 24.1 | 23.7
